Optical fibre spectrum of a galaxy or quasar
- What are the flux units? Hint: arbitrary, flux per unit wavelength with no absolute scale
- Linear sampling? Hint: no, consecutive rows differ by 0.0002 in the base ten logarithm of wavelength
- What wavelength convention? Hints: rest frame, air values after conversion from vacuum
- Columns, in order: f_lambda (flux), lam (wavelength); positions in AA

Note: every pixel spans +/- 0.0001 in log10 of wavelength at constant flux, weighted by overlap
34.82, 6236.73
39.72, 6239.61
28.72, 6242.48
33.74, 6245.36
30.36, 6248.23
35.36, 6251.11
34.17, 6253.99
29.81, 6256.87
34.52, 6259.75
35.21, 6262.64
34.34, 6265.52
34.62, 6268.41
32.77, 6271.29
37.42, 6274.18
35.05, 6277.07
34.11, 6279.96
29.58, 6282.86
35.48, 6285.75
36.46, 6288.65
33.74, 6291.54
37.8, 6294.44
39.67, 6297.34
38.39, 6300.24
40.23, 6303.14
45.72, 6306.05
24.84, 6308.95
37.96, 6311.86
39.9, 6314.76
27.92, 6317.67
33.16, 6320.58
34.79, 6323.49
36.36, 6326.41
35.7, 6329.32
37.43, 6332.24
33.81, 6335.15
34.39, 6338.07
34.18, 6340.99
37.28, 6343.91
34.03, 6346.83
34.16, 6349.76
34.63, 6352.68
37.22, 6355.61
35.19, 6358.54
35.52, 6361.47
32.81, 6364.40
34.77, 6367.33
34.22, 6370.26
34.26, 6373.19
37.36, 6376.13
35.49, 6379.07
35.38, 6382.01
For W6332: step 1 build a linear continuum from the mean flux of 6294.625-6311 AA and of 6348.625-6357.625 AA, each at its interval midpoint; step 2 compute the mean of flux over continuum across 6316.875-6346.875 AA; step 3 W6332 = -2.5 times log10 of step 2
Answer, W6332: 0.05 mag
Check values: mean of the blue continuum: 37.8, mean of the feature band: 34.6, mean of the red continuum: 35.4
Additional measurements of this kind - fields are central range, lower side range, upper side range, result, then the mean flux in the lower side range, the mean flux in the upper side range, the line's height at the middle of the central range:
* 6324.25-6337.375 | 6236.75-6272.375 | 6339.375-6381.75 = -0.03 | 33.7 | 35.1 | 34.7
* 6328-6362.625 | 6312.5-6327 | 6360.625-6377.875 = -0.02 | 34.5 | 34.8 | 34.7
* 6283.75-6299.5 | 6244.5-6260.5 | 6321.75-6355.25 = -0.08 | 32.9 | 35.2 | 34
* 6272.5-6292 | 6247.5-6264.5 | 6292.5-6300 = 0.06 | 33.4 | 38.3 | 36.6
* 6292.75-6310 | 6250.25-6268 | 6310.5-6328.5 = -0.10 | 33.9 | 35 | 34.7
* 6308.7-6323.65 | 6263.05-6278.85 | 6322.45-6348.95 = 0.05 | 34.9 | 35.3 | 35.2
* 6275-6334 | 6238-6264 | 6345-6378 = -0.05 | 33.5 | 35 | 34.2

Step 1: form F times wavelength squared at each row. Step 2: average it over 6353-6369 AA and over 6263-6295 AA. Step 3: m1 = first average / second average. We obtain 1.04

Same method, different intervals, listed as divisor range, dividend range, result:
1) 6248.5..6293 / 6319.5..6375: 1.05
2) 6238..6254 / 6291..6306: 1.18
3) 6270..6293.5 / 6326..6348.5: 1.05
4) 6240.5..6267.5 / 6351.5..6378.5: 1.10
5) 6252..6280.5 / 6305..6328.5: 1.04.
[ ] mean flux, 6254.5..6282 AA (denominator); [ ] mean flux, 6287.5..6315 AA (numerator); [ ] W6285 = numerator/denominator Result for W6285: 1.10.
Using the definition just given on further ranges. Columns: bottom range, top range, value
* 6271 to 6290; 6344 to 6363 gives 1.02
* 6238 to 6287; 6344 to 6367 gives 1.03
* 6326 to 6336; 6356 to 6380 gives 0.98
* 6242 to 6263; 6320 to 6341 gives 1.07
